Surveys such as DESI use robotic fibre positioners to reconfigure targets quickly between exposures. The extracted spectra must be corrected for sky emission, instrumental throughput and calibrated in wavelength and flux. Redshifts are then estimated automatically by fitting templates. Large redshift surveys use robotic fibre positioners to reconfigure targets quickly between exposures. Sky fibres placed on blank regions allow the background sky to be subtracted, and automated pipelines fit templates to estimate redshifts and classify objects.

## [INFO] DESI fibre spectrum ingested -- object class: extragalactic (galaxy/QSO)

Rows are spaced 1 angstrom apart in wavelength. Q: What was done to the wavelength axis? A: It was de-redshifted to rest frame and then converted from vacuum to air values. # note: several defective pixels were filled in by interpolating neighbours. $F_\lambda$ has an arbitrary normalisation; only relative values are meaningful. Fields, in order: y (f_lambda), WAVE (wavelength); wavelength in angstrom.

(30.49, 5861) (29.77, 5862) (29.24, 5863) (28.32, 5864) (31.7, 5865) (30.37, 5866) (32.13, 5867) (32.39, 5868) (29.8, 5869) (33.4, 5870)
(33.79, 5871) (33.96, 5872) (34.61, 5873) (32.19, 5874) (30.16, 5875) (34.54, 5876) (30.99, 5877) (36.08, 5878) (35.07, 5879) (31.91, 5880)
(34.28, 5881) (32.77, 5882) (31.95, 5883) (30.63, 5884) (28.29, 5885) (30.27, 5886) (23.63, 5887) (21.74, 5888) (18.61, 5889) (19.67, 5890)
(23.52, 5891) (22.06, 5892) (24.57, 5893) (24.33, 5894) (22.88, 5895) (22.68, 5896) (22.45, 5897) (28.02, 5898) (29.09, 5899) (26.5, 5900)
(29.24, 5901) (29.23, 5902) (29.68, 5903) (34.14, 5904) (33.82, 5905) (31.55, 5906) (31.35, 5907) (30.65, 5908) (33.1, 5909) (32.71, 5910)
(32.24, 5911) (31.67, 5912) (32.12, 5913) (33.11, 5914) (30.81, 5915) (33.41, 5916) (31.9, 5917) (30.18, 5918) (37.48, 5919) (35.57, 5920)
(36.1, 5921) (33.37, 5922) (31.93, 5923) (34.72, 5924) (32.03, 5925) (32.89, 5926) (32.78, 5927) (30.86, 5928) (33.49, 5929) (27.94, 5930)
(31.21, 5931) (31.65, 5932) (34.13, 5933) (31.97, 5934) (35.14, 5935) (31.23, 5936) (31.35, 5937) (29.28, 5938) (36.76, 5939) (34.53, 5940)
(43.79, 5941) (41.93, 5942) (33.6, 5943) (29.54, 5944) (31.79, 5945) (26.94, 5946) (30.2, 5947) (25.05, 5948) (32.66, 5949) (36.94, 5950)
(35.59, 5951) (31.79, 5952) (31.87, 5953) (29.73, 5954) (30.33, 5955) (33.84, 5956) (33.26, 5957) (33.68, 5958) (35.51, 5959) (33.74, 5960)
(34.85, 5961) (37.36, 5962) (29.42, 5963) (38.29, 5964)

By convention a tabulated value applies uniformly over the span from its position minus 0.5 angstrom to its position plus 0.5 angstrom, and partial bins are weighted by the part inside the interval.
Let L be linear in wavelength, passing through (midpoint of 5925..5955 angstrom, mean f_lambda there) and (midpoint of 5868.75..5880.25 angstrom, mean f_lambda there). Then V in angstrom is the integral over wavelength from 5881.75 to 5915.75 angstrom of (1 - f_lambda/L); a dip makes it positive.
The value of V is 4.9 angstrom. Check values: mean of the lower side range 33.1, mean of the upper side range 32.6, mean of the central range 28.2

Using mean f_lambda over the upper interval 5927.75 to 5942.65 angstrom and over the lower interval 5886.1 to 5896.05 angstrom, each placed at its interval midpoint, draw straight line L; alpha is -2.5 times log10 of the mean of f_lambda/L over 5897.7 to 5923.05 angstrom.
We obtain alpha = -0.16 mag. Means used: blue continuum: 22.7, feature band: 31.9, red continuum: 33.7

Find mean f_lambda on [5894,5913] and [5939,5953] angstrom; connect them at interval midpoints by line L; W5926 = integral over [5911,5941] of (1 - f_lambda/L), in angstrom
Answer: -1.3 angstrom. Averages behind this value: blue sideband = 29.4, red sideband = 33.5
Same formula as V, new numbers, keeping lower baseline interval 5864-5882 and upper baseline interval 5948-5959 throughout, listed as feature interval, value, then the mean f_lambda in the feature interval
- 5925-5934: 0.23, 31.9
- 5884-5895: 2.94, 23.9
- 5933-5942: -0.54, 34.7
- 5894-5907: 1.77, 28.2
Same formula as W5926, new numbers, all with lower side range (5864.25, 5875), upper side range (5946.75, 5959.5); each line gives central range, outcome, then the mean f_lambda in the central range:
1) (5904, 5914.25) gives 0.00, 32.3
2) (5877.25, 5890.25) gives 1.29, 29.1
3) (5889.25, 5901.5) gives 2.97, 24.5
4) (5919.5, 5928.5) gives -0.29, 33.4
